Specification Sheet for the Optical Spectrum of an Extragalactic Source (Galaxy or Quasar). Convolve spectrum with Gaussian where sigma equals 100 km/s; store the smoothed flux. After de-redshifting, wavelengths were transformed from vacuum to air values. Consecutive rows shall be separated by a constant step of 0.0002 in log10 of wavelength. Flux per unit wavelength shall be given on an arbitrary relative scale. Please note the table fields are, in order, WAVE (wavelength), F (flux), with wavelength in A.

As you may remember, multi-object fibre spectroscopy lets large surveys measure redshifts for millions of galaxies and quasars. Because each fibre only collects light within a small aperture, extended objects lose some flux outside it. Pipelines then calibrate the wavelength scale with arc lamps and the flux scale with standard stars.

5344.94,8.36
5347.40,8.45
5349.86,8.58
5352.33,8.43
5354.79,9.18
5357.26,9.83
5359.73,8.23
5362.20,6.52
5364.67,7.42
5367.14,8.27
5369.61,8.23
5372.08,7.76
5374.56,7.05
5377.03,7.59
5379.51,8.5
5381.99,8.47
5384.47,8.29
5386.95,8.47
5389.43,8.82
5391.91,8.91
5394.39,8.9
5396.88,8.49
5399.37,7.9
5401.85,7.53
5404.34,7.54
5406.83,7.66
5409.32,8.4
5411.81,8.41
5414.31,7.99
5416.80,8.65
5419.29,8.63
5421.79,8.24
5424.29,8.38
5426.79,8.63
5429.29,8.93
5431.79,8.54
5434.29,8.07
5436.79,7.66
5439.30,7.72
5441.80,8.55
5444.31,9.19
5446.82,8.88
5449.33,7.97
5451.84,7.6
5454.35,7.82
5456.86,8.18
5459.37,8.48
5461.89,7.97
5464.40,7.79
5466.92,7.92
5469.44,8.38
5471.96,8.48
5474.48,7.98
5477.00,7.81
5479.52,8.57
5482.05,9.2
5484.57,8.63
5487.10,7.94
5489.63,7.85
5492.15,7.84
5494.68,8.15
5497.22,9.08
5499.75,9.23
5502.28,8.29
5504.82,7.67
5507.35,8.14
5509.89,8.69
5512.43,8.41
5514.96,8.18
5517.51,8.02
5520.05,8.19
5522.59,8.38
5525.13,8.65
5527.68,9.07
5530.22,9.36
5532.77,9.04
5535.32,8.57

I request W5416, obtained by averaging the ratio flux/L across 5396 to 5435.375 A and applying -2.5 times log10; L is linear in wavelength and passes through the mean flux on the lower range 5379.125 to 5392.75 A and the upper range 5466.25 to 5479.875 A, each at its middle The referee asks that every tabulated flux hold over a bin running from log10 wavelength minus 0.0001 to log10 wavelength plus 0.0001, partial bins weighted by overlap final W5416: 0.024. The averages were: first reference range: 8.57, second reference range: 8.18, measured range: 8.25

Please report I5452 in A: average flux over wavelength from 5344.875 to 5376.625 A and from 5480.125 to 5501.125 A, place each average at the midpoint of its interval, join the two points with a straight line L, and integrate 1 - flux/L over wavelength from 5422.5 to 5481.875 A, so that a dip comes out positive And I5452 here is 1.0 A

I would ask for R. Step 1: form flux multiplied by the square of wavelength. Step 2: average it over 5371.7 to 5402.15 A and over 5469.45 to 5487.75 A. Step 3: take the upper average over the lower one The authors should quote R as 1.05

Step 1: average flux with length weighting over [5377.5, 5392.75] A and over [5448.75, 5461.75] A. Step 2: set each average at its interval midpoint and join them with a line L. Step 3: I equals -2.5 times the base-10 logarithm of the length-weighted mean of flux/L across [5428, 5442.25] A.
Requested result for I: -0.01 mag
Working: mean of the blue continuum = 8.52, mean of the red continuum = 8.01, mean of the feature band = 8.23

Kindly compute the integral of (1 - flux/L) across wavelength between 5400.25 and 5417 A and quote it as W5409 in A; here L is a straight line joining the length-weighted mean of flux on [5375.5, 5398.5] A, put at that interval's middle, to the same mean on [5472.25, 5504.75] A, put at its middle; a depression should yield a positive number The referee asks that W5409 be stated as 0.91 A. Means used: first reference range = 8.46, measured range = 7.99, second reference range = 8.36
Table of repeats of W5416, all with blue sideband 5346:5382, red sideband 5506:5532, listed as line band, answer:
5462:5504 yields 0.02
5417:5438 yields -0.01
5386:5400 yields -0.05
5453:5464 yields 0.04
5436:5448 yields -0.01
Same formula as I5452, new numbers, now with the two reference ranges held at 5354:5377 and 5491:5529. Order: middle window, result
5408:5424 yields -0.5 A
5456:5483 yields 0.2 A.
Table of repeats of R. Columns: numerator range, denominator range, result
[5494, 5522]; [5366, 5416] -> 1.07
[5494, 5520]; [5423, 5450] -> 1.02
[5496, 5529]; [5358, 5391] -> 1.11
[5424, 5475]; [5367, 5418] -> 1.03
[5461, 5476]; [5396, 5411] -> 1.05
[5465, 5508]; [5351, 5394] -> 1.05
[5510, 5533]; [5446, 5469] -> 1.09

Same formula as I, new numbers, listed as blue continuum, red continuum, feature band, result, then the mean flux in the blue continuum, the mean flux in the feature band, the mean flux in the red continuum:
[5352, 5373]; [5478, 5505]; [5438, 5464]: 0.02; 8.21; 8.22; 8.43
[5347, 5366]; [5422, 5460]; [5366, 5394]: 0.01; 8.32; 8.24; 8.3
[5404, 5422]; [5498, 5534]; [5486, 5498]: 0.04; 8.22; 8.14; 8.53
